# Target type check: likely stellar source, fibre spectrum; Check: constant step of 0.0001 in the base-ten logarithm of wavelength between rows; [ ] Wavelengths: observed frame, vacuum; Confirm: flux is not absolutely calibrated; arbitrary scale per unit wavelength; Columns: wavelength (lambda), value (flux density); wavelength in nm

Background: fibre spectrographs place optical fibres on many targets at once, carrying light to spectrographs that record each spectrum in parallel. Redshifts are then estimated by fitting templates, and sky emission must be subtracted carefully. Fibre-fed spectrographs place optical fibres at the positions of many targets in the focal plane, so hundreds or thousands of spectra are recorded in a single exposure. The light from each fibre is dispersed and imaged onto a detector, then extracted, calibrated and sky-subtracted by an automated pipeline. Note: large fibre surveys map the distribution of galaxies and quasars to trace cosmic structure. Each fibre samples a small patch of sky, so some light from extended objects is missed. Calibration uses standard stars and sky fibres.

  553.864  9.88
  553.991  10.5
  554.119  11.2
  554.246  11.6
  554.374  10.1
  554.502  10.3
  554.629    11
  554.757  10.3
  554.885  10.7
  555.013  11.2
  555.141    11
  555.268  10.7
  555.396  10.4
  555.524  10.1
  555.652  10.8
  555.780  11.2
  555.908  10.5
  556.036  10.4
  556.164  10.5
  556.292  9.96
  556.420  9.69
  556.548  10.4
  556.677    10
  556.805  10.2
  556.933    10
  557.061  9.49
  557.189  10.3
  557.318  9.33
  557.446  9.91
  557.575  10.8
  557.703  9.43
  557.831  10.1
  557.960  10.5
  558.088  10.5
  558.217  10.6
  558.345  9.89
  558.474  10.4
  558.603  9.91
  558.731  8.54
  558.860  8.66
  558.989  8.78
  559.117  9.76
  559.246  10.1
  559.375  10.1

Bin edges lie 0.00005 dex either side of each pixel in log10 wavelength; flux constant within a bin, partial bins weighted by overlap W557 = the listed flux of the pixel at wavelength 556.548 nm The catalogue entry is 10.4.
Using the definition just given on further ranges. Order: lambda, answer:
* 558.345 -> 9.89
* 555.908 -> 10.5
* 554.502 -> 10.3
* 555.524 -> 10.1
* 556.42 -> 9.69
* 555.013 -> 11.2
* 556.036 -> 10.4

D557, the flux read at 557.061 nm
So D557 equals 9.49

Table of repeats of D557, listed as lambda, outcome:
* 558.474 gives 10.4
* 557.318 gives 9.33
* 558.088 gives 10.5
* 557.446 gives 9.91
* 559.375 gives 10.1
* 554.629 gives 11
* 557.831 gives 10.1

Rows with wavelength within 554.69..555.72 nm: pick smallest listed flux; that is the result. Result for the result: 10.1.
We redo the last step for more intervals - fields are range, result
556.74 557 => 10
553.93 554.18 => 10.5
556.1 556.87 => 9.69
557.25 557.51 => 9.33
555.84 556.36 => 9.96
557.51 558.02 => 9.43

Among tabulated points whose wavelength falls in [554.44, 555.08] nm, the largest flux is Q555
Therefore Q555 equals 11.2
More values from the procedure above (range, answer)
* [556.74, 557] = 10.2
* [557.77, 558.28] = 10.6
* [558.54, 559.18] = 9.91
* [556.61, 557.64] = 10.8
